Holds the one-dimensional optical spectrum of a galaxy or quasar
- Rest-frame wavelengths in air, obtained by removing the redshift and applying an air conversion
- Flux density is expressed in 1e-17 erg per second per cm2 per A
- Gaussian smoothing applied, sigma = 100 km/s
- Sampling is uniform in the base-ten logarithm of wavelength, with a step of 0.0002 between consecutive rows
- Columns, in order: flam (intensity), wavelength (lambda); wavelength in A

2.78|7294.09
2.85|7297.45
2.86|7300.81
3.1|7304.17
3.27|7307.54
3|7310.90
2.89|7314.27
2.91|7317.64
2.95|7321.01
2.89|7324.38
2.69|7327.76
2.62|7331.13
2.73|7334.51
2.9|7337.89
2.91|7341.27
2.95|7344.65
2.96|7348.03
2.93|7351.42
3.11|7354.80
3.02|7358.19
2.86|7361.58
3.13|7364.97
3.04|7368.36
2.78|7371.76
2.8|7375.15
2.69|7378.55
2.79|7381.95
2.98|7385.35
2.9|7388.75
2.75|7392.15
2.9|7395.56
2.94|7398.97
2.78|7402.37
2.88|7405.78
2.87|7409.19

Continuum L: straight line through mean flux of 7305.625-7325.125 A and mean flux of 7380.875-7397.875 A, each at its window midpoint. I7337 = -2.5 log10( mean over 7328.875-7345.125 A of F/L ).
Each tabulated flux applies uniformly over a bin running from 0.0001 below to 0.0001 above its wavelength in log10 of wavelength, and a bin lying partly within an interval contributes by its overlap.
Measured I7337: 0.06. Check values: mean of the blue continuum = 2.99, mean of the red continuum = 2.87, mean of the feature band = 2.81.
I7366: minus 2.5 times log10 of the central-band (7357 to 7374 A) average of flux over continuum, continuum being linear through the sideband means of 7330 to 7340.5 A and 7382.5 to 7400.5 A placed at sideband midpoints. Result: -0.048 mag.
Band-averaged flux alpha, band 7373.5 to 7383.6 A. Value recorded 2.76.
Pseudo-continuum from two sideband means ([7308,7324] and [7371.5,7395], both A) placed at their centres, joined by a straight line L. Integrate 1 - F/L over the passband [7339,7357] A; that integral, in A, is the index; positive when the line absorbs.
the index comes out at -0.49 A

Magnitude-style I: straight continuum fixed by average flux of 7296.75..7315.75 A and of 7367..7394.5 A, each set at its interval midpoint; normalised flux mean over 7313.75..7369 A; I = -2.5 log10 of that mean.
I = 0.01 mag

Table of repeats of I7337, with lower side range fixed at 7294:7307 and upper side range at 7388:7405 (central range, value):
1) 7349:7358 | -0.04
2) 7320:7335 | 0.06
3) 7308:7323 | -0.01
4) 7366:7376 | -0.01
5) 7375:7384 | 0.04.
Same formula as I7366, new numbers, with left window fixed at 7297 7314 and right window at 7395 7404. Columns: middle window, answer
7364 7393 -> 0.01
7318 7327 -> 0.04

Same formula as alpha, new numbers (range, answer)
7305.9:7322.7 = 3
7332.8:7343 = 2.85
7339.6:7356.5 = 2.97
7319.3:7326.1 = 2.92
